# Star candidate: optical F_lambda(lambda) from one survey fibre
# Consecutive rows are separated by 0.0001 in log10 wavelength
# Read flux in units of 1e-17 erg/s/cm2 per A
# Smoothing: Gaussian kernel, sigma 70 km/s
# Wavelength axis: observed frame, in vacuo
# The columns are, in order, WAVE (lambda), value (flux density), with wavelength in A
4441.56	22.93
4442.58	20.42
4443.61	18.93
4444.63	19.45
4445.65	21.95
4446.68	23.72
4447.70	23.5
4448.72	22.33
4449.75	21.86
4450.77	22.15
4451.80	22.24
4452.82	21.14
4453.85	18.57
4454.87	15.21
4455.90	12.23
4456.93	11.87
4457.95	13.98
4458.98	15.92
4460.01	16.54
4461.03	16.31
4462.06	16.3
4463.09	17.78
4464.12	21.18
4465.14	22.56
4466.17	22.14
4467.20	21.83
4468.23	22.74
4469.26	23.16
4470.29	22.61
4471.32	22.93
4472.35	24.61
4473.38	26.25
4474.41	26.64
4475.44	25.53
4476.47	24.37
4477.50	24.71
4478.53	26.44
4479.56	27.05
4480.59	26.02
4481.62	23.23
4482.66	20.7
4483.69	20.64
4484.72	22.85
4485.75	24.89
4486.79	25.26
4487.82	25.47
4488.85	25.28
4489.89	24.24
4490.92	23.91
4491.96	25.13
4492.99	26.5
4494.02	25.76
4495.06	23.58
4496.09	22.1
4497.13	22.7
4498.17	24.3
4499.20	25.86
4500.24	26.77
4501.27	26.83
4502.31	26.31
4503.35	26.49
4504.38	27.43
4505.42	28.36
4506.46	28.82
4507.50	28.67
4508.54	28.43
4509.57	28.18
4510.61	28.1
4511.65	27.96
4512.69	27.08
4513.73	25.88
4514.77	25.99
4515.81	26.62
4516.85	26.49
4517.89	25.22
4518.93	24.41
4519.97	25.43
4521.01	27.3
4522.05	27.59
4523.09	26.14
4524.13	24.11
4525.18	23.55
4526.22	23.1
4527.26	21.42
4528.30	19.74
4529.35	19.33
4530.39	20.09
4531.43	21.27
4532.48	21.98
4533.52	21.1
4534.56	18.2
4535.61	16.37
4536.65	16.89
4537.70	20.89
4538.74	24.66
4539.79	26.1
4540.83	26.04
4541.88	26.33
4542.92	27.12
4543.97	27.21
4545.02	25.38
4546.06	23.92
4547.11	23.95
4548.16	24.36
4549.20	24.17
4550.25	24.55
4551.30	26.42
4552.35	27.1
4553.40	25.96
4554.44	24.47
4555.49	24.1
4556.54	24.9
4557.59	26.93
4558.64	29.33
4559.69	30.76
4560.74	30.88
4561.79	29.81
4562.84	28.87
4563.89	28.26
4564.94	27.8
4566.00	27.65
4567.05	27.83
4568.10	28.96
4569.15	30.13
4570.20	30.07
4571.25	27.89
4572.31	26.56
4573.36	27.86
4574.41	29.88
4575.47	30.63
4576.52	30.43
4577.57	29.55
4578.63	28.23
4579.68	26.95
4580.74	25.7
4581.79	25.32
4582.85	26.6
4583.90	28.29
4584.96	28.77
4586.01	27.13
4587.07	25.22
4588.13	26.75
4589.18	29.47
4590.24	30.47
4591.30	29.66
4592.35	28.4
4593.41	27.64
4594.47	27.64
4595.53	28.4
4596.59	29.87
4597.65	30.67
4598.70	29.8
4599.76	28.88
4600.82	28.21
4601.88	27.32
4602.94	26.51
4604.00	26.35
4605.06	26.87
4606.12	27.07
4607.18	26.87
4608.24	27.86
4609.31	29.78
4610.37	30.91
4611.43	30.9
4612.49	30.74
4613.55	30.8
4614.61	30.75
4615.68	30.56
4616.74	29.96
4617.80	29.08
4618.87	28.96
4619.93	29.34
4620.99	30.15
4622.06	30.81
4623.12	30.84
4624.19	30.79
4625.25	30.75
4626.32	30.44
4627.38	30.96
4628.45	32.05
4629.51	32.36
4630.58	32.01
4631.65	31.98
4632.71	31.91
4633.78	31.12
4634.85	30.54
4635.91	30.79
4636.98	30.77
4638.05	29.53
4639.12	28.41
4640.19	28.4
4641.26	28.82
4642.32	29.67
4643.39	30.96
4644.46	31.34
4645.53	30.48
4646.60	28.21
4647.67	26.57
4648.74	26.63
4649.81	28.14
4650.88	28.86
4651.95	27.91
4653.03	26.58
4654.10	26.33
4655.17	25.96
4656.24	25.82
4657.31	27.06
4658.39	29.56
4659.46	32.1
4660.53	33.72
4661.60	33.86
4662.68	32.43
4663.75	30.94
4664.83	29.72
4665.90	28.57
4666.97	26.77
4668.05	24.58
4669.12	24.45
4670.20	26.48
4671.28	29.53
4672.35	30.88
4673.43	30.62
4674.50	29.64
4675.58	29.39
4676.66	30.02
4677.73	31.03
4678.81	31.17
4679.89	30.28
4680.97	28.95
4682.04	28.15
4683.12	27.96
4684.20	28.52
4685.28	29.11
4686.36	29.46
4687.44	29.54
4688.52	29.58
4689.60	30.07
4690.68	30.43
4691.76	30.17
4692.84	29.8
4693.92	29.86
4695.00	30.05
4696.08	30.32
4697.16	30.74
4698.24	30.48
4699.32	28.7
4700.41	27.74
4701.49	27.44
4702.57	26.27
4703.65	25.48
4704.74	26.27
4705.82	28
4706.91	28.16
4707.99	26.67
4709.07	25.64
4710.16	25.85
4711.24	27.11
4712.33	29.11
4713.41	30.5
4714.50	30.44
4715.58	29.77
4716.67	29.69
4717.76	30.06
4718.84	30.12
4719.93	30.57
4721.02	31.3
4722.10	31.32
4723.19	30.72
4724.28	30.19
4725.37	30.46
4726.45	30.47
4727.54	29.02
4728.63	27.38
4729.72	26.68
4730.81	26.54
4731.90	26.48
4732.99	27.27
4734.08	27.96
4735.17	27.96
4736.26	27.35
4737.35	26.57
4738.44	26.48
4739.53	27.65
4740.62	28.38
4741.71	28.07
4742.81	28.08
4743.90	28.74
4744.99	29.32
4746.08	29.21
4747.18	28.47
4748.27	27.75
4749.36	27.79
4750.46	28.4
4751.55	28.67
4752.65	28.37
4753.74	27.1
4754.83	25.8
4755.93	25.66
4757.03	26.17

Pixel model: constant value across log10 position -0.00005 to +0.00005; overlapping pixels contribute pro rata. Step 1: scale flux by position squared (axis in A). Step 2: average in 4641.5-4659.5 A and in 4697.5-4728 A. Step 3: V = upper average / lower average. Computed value 1.05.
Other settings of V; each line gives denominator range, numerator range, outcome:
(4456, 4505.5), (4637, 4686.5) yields 1.36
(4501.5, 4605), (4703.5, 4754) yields 1.16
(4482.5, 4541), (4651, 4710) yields 1.27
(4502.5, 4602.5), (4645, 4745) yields 1.16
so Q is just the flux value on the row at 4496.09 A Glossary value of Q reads 22.1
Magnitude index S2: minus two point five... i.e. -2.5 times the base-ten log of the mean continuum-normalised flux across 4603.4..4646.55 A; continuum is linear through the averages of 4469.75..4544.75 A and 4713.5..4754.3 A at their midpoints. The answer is -0.126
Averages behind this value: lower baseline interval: 24.7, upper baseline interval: 28.7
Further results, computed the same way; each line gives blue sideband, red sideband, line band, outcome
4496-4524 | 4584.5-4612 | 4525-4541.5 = 0.26 mag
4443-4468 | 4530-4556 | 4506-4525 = -0.20 mag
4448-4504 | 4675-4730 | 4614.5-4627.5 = -0.13 mag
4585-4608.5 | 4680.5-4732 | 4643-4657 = 0.02 mag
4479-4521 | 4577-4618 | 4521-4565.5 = 0.10 mag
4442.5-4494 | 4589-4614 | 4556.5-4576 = -0.07 mag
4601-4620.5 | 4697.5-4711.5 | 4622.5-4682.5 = -0.05 mag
